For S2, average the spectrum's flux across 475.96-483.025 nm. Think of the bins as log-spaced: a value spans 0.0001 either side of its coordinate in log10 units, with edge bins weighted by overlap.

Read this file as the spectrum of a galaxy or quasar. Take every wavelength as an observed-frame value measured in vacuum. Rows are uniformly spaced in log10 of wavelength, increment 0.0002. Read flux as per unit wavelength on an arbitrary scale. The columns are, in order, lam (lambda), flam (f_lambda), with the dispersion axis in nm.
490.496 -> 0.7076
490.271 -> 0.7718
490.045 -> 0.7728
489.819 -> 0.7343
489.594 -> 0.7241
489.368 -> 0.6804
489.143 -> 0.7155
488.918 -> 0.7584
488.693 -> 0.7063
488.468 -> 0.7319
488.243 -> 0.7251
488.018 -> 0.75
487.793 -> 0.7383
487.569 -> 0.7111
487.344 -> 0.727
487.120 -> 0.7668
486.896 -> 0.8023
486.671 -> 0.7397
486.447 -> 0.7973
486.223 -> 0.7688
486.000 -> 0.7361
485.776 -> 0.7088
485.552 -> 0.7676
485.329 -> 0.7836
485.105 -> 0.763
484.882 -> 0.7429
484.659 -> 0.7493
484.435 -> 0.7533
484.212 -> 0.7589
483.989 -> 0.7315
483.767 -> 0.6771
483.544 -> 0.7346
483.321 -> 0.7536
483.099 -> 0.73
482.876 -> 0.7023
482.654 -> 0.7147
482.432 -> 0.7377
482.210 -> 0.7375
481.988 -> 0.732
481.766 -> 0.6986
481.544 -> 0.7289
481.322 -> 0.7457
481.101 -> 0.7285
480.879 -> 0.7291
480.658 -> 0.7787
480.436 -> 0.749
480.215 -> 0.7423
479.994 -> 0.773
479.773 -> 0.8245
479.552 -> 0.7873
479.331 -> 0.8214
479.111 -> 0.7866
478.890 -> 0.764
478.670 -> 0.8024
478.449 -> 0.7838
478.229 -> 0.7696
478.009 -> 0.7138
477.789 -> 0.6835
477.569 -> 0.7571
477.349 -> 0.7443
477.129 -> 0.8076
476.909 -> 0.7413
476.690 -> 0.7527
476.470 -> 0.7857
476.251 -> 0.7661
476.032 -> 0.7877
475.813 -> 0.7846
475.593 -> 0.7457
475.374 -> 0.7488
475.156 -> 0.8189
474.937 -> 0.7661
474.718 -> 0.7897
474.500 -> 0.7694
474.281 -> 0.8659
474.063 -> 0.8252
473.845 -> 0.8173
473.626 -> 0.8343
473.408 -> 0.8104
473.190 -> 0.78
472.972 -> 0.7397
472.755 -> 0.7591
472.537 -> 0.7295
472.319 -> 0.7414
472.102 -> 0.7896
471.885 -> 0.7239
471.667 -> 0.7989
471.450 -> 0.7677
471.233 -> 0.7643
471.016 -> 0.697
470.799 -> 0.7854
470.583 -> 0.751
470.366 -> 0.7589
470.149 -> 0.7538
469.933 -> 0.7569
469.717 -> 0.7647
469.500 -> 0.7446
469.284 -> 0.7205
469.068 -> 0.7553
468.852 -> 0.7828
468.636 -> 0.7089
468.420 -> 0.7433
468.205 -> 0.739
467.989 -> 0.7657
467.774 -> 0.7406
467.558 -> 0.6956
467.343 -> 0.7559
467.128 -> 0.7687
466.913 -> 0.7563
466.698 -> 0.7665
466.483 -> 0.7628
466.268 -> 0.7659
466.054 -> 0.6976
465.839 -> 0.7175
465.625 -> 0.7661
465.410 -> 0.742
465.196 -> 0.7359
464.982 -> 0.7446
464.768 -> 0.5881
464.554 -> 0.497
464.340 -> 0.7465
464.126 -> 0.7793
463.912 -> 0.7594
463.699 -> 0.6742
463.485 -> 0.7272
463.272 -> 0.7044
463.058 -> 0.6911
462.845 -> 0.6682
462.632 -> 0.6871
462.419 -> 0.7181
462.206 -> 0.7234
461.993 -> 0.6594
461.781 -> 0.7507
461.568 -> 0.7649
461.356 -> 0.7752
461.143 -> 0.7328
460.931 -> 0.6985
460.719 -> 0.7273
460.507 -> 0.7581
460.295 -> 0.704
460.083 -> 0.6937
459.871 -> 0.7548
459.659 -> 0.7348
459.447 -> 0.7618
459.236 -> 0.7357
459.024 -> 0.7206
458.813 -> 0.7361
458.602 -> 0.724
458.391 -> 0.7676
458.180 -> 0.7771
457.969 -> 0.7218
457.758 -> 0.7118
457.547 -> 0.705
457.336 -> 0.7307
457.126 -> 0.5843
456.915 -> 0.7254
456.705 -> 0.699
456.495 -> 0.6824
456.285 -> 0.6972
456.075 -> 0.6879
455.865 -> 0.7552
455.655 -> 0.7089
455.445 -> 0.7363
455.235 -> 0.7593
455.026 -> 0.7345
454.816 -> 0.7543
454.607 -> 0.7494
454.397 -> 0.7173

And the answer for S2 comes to 0.755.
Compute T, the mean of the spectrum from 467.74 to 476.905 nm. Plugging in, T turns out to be 0.767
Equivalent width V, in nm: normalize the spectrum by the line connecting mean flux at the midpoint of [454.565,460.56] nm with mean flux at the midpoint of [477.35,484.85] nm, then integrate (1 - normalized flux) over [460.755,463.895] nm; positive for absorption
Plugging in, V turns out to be 0.06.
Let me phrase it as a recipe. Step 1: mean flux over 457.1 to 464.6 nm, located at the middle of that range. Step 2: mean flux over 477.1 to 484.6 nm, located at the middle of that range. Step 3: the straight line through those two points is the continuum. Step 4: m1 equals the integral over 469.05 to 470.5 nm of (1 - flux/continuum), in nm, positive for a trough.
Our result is -0.03 nm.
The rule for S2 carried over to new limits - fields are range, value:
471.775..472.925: 0.748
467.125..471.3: 0.747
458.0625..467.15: 0.724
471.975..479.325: 0.775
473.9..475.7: 0.792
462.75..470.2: 0.728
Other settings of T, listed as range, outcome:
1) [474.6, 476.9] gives 0.773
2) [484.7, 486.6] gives 0.758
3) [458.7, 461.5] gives 0.734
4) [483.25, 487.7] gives 0.749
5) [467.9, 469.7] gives 0.746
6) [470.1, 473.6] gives 0.761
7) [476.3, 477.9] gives 0.754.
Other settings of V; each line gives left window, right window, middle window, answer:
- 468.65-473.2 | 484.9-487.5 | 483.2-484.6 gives 0.04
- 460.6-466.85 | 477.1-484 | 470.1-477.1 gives -0.37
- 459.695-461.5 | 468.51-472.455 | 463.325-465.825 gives 0.12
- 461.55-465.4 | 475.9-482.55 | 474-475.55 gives -0.11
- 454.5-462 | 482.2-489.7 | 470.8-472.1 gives -0.04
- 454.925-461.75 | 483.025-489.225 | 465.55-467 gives -0.03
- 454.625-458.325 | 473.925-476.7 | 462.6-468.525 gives 0.23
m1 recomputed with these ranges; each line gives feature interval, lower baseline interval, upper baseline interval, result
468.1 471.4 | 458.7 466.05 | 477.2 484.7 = -0.09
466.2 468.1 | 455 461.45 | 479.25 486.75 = -0.05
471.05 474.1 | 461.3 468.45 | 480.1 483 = -0.20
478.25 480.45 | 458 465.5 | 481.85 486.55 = -0.14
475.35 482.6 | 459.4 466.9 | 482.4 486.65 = -0.21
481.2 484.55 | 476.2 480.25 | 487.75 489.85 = 0.09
